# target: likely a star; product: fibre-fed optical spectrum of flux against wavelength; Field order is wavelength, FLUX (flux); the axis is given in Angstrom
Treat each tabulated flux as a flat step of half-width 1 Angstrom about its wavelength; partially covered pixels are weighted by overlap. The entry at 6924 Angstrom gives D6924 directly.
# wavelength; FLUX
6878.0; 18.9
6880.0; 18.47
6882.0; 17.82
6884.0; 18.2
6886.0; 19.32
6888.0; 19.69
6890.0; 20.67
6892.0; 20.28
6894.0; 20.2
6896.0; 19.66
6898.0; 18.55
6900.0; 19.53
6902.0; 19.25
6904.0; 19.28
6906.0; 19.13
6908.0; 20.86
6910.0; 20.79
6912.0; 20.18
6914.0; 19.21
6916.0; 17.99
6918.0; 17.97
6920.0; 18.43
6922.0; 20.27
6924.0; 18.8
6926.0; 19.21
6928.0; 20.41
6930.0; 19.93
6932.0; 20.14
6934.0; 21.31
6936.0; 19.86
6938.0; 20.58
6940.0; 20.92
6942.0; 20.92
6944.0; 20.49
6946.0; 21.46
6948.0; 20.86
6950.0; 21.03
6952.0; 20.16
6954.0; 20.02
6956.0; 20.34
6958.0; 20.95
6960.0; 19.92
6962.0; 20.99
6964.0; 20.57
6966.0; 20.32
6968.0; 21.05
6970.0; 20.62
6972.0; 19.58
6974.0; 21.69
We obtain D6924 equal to 18.8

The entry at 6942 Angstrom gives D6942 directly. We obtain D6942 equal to 20.92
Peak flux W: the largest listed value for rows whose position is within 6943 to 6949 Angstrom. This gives 21.46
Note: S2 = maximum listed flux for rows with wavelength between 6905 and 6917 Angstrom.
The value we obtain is 20.86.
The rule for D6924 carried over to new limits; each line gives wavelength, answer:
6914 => 19.21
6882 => 17.82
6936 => 19.86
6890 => 20.67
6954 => 20.02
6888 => 19.69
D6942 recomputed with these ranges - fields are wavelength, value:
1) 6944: 20.49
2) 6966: 20.32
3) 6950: 21.03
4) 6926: 19.21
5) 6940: 20.92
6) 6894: 20.2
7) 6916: 17.99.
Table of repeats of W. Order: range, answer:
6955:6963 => 20.99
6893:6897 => 20.2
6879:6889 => 19.69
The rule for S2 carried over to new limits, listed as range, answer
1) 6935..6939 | 20.58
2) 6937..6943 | 20.92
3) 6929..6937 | 21.31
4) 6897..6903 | 19.53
